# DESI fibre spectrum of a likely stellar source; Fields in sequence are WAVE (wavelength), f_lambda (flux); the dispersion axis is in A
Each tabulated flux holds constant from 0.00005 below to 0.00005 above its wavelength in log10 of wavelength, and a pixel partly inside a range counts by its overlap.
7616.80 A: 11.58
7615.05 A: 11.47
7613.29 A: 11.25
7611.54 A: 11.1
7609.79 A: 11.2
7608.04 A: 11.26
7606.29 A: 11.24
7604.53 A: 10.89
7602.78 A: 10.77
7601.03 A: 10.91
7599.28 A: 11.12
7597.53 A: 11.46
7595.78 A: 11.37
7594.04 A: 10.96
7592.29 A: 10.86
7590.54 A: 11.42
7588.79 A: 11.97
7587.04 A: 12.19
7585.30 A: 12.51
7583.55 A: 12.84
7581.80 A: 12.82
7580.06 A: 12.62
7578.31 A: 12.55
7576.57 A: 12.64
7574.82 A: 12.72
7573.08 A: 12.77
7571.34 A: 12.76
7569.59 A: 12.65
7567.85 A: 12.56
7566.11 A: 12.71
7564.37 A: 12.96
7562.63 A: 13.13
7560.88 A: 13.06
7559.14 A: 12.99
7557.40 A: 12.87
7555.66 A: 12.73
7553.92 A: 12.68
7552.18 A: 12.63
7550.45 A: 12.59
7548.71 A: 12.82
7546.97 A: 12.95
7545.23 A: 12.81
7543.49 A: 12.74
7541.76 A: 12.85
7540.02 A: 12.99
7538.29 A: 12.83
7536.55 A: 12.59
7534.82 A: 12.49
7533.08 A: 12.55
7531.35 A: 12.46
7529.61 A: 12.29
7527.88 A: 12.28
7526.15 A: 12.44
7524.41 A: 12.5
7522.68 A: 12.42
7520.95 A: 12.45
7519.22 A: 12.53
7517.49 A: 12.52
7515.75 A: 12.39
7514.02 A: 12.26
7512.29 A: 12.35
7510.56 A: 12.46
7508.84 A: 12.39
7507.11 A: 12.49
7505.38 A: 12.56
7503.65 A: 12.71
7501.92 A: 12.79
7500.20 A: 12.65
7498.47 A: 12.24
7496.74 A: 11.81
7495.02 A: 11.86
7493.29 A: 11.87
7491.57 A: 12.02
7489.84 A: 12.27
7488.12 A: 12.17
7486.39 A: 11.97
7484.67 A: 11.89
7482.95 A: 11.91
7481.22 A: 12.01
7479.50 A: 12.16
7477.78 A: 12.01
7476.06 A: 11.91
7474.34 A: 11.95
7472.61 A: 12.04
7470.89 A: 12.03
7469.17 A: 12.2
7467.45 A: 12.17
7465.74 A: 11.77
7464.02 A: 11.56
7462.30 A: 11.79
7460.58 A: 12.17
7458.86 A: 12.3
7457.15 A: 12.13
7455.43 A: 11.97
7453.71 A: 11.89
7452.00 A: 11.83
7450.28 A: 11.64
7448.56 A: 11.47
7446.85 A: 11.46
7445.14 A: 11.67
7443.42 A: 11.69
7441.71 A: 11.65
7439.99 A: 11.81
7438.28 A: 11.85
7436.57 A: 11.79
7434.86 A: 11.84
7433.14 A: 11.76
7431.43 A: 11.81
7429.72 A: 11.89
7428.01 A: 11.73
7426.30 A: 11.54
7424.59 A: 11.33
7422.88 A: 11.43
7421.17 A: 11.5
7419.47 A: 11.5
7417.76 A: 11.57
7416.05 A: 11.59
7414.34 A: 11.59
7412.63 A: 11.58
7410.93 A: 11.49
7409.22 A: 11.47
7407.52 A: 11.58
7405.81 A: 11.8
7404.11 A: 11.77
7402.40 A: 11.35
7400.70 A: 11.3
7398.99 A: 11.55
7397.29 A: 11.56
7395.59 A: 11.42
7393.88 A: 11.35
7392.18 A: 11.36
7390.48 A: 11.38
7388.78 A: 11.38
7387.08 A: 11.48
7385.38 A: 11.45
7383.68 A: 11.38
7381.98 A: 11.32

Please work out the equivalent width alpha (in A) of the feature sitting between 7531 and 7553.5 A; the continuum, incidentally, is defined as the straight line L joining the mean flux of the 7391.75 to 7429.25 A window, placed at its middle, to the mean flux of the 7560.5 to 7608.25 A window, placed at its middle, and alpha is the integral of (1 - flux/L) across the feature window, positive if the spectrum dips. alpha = -1.5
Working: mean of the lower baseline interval 11.5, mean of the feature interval 12.7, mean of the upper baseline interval 12.1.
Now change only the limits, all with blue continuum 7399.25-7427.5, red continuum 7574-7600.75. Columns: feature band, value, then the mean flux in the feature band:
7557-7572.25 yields -1.2 A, 12.9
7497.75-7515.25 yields -1.1 A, 12.5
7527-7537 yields -0.5 A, 12.4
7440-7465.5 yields -0.4 A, 11.8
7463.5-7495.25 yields -0.8 A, 12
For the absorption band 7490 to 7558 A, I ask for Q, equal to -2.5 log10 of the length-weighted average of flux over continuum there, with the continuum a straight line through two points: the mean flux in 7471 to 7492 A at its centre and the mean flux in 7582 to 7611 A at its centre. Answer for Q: -0.06 mag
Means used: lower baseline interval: 12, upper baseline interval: 11.5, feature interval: 12.5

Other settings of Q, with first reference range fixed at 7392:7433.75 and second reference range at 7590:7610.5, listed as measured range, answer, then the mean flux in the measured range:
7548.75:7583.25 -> -0.142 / 12.8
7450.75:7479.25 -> -0.051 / 12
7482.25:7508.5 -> -0.079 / 12.2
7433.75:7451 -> -0.019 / 11.7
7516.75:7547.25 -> -0.120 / 12.6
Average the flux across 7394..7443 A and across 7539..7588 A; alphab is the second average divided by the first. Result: 1.10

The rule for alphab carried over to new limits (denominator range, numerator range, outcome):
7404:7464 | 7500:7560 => 1.08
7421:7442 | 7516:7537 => 1.07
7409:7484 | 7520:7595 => 1.06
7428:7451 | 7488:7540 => 1.06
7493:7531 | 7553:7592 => 1.02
